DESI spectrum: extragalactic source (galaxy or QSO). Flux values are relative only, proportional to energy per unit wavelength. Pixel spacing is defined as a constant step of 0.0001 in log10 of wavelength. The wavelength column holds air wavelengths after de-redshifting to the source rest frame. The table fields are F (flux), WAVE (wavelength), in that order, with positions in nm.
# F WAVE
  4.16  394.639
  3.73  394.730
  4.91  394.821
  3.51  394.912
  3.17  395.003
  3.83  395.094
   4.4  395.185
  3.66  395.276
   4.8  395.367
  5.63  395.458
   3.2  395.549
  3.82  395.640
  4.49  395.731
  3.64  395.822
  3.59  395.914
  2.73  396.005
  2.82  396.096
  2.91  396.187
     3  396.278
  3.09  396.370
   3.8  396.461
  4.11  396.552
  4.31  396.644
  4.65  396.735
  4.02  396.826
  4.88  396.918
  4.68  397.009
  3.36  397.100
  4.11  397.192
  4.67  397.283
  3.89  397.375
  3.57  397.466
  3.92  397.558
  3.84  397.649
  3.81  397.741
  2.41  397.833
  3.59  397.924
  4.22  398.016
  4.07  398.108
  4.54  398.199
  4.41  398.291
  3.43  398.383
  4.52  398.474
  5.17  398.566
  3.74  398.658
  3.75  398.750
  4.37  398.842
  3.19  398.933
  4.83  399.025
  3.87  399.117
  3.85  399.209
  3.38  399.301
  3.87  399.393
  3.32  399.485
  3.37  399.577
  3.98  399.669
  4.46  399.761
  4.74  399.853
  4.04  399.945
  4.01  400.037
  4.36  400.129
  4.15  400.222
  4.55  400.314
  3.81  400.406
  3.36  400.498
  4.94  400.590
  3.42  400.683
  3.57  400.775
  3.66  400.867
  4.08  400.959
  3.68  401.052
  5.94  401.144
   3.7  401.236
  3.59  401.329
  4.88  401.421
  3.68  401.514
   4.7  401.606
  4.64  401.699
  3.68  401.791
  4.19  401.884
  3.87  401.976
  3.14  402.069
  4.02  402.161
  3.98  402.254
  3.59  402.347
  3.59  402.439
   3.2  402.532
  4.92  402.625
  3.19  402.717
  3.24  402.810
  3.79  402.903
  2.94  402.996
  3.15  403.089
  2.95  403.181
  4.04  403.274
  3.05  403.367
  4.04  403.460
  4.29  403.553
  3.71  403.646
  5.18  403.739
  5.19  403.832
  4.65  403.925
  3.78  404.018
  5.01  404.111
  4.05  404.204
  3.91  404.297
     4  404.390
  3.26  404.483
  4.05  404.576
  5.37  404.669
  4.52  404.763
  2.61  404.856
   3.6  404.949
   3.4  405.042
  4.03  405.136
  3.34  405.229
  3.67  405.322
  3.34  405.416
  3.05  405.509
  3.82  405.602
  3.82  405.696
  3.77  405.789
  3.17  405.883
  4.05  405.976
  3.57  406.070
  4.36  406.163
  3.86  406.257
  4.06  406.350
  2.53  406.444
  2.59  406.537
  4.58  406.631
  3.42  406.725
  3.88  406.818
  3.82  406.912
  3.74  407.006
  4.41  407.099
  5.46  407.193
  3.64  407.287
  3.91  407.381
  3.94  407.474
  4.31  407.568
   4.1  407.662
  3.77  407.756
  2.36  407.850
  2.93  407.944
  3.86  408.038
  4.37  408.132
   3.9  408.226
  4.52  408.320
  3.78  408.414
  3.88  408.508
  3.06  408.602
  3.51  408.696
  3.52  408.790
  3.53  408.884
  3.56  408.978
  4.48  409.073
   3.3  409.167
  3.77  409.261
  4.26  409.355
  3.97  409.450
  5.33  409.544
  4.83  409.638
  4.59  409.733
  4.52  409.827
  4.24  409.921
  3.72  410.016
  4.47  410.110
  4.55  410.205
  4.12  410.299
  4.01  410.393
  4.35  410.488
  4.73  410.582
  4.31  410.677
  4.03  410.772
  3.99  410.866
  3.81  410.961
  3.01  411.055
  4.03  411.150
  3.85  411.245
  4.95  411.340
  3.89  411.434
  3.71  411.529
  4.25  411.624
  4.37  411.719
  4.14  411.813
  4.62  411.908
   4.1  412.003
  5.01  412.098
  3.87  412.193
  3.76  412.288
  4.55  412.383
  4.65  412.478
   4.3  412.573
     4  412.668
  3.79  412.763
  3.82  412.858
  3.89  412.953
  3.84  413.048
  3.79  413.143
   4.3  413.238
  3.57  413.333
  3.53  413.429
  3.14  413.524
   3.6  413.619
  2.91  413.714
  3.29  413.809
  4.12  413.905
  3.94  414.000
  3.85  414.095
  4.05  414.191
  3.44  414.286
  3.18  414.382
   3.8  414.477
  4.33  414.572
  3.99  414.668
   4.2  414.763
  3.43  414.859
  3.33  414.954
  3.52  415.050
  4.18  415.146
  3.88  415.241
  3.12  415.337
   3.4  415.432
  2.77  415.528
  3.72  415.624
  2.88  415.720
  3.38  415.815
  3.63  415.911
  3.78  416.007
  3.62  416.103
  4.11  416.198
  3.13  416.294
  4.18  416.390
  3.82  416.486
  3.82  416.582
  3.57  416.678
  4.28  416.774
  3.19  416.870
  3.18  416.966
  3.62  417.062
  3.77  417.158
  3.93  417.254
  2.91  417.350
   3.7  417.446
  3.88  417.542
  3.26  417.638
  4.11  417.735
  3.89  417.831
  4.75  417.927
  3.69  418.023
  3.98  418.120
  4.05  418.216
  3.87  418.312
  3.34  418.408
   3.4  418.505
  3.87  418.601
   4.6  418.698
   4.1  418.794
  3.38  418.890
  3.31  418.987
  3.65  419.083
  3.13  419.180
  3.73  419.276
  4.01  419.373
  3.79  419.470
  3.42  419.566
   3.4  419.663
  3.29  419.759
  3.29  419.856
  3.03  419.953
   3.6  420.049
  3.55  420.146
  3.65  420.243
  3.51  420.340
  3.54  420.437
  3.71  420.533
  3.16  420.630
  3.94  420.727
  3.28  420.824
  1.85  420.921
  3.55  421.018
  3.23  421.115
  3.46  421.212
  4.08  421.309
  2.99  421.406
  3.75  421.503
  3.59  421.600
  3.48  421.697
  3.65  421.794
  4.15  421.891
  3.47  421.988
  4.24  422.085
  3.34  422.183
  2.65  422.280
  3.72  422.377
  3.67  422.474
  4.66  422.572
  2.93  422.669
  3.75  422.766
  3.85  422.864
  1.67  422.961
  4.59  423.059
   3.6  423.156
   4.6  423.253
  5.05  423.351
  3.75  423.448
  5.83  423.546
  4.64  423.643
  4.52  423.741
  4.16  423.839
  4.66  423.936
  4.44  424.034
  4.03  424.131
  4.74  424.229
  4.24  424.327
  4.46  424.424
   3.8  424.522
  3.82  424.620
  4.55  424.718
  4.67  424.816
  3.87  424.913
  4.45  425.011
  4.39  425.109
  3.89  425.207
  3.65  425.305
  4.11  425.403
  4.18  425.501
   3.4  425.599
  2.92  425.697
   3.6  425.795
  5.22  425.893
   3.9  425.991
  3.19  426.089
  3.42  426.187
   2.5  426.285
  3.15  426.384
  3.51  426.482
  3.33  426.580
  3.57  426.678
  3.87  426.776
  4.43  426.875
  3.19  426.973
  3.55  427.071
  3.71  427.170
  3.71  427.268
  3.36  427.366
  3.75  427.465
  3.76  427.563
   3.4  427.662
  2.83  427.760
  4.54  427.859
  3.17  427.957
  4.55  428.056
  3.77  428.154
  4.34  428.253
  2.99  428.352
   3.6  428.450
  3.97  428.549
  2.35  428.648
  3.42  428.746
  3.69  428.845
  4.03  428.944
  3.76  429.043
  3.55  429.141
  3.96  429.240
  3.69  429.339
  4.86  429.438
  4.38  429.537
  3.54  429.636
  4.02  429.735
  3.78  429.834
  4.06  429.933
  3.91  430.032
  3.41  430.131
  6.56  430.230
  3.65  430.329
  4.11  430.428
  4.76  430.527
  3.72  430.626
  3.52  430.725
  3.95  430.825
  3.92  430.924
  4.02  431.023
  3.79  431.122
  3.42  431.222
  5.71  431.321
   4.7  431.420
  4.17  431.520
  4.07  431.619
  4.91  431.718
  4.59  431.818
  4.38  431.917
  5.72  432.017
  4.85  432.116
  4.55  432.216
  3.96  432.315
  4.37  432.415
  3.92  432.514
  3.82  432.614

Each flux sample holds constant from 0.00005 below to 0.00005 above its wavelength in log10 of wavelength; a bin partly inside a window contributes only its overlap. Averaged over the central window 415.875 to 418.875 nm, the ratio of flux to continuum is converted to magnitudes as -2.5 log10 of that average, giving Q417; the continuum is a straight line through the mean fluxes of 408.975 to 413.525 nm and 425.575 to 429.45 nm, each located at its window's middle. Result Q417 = 0.047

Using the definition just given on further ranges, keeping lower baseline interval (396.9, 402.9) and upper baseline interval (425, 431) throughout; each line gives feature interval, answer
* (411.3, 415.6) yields 0.01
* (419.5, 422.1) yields 0.11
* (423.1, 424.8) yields -0.16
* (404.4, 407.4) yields 0.05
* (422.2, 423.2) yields 0.10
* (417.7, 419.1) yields 0.00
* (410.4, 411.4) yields -0.05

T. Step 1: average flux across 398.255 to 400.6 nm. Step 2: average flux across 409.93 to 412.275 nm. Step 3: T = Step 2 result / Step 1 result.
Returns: 1.0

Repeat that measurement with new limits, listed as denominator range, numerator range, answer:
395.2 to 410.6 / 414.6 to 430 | 0.95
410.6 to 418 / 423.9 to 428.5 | 1.00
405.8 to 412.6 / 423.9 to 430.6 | 0.97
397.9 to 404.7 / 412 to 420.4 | 0.93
